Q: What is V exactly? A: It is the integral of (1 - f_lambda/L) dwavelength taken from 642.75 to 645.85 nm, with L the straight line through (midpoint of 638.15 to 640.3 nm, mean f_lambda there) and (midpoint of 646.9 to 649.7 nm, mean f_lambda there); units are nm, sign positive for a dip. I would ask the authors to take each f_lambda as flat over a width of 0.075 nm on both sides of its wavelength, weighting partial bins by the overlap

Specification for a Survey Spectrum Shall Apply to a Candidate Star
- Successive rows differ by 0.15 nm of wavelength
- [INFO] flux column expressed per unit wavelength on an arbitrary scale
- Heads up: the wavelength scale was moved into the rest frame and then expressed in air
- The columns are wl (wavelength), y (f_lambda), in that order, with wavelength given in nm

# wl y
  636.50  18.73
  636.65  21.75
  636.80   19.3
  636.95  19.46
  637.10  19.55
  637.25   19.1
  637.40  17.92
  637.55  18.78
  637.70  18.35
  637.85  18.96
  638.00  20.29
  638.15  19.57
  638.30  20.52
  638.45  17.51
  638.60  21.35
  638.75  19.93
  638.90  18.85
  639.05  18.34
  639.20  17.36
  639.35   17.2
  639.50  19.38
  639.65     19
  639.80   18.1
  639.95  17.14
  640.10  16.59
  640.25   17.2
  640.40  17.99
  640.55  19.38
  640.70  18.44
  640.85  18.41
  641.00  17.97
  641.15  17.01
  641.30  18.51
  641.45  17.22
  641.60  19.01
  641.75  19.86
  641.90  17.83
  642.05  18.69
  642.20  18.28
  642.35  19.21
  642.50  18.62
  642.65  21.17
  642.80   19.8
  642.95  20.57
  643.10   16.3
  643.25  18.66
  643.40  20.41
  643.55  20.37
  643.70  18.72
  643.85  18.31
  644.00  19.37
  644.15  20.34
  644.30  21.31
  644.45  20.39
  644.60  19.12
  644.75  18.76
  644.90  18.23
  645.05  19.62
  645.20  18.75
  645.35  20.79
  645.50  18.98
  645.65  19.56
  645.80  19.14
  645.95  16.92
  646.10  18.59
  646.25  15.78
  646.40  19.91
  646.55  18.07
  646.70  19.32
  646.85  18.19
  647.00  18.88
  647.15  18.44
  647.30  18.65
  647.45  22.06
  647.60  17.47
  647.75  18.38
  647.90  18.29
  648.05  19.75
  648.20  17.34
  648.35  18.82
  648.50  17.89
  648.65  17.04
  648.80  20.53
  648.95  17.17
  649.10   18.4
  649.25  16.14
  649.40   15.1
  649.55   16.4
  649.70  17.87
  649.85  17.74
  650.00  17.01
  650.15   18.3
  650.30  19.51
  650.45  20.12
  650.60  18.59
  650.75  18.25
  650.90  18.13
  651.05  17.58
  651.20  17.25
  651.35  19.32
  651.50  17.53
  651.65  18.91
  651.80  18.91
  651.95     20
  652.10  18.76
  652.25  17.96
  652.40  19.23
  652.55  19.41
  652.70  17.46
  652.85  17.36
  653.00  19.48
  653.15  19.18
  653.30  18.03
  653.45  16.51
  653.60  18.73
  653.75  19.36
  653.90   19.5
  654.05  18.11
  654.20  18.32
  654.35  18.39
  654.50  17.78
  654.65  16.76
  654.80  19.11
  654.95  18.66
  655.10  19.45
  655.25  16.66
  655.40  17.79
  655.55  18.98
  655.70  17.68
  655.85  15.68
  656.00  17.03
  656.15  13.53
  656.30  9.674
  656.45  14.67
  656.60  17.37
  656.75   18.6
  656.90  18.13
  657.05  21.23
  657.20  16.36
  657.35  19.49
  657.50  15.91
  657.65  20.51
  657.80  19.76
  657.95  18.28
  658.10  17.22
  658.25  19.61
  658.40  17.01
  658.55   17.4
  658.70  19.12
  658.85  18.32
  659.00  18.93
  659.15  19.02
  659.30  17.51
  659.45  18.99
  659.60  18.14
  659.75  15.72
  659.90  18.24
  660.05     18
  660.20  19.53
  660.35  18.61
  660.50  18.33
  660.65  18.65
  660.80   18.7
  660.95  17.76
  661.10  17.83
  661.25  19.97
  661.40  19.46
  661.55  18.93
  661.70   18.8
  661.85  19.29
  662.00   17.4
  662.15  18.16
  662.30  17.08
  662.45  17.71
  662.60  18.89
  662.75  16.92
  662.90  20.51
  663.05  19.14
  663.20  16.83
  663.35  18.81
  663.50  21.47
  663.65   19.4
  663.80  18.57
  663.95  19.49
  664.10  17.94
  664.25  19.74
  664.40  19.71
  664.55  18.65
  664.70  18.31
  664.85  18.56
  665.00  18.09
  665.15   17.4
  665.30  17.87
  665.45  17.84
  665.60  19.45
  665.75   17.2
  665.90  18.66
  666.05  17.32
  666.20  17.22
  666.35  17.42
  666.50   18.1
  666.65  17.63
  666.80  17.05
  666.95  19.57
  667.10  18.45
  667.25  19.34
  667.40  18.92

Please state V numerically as -0.19 nm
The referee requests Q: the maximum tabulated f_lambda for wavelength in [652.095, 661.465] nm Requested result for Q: 21.23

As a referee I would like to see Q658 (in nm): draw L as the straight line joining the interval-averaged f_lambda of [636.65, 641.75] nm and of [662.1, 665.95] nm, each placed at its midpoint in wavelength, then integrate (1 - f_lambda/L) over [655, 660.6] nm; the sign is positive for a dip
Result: 0.25 nm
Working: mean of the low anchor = 18.7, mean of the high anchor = 18.6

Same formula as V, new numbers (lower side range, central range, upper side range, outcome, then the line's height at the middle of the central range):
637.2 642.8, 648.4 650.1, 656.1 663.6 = 0.09 nm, 18.4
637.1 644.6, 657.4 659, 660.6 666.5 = 0.02 nm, 18.6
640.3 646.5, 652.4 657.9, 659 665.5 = 0.25 nm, 18.7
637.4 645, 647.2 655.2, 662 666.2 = 0.15 nm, 18.7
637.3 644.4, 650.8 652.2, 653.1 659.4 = -0.03 nm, 18.1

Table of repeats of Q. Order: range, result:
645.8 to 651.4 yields 22.06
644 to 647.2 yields 21.31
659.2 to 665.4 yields 21.47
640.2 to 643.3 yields 21.17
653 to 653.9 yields 19.5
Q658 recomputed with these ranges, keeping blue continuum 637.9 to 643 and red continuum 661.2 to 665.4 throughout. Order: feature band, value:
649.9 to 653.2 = 0.03 nm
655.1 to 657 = 0.22 nm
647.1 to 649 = 0.01 nm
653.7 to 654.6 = 0.01 nm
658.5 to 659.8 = 0.03 nm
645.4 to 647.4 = 0.01 nm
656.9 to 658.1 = 0.00 nm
